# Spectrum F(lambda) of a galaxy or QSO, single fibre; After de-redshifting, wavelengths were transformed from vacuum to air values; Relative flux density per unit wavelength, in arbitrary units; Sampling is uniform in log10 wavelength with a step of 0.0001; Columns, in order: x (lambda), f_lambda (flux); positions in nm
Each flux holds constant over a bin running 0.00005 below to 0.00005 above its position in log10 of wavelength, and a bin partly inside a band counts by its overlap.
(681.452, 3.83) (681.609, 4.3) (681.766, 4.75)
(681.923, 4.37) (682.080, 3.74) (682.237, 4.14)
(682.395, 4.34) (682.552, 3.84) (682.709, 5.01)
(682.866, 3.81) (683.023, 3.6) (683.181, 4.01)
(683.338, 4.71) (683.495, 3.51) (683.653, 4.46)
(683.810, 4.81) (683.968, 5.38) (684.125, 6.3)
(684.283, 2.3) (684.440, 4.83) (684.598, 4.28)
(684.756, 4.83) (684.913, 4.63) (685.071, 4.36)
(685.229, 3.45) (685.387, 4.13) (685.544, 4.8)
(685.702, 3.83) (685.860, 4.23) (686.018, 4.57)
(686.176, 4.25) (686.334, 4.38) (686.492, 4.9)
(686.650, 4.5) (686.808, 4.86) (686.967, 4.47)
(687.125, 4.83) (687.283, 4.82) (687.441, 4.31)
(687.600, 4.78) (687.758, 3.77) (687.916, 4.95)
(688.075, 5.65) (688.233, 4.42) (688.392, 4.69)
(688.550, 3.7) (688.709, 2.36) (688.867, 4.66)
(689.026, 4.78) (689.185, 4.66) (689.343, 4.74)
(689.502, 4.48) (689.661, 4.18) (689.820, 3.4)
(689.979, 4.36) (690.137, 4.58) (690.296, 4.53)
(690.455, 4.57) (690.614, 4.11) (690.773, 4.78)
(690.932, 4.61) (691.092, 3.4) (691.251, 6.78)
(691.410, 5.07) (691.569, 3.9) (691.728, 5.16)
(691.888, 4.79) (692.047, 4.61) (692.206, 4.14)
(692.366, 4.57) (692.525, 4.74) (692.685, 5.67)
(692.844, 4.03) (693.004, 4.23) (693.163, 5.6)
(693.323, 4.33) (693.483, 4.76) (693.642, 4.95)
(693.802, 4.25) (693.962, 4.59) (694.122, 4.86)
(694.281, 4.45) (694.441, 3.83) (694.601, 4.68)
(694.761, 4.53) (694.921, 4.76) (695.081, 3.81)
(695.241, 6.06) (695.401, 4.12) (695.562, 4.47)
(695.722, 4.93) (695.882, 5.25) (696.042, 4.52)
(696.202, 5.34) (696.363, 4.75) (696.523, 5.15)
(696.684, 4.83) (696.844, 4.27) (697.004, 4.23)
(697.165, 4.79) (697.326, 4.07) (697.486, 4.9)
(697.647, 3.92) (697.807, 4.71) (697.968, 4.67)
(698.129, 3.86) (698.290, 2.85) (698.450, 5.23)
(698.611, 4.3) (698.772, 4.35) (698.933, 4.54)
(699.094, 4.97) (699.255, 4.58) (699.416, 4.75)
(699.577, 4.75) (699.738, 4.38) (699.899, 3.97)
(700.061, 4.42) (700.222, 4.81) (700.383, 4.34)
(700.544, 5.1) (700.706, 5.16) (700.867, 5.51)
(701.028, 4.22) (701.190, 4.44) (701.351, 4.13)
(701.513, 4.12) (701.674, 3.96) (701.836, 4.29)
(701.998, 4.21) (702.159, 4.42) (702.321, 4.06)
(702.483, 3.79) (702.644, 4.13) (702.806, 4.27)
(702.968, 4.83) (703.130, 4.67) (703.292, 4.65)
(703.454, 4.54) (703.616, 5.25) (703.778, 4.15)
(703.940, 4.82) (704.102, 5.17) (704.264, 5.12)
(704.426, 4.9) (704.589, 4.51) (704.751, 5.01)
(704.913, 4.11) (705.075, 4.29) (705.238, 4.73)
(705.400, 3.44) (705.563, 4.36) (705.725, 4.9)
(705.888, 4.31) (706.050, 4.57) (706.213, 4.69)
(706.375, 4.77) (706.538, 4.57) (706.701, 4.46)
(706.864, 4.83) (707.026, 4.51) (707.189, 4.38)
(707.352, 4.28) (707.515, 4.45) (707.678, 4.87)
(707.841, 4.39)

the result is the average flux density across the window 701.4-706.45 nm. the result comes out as 4.48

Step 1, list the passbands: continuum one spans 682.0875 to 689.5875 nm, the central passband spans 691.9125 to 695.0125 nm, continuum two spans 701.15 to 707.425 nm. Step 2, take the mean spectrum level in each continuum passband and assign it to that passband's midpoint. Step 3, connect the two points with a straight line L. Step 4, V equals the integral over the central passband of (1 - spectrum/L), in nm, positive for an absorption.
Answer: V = -0.12 nm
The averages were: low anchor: 4.4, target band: 4.61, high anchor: 4.48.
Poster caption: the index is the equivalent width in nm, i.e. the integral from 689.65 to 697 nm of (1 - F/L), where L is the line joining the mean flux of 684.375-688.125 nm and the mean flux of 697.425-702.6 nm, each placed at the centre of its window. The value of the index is -0.29 nm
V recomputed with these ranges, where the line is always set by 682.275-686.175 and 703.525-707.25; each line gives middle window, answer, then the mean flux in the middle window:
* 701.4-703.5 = 0.12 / 4.3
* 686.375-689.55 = -0.10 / 4.52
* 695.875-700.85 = -0.07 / 4.57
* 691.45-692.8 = -0.08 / 4.69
